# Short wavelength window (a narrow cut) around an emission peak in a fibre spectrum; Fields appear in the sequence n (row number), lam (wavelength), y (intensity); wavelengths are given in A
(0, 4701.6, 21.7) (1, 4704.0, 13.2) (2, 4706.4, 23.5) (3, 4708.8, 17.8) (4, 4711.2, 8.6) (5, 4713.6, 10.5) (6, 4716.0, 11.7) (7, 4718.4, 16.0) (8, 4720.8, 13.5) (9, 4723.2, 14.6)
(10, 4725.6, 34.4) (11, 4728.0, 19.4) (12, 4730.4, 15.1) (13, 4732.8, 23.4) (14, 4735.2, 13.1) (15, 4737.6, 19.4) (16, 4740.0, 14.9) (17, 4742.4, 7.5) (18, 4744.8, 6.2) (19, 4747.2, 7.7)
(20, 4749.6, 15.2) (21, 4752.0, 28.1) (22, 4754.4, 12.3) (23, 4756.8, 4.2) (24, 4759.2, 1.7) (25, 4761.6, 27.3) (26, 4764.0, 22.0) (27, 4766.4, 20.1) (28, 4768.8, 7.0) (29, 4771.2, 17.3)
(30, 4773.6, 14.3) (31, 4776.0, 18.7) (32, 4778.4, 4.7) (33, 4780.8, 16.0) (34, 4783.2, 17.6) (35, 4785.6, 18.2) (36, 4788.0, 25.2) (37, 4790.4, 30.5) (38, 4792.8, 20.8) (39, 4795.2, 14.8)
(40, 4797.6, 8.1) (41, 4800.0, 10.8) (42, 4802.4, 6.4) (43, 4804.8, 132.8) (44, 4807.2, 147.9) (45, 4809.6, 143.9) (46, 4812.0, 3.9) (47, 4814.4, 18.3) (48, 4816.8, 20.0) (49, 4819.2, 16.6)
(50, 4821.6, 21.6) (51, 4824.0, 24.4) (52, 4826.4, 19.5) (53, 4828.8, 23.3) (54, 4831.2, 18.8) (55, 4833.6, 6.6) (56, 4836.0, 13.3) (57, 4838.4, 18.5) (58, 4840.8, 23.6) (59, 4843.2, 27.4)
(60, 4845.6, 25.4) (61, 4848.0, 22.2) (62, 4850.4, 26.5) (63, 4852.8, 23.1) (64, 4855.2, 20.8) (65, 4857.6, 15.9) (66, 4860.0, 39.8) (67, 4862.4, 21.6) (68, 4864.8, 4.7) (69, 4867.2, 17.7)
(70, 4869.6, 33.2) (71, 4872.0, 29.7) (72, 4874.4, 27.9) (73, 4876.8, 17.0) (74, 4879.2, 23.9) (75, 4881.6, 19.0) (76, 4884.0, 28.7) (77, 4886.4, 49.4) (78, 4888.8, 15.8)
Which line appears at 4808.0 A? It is [O II]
